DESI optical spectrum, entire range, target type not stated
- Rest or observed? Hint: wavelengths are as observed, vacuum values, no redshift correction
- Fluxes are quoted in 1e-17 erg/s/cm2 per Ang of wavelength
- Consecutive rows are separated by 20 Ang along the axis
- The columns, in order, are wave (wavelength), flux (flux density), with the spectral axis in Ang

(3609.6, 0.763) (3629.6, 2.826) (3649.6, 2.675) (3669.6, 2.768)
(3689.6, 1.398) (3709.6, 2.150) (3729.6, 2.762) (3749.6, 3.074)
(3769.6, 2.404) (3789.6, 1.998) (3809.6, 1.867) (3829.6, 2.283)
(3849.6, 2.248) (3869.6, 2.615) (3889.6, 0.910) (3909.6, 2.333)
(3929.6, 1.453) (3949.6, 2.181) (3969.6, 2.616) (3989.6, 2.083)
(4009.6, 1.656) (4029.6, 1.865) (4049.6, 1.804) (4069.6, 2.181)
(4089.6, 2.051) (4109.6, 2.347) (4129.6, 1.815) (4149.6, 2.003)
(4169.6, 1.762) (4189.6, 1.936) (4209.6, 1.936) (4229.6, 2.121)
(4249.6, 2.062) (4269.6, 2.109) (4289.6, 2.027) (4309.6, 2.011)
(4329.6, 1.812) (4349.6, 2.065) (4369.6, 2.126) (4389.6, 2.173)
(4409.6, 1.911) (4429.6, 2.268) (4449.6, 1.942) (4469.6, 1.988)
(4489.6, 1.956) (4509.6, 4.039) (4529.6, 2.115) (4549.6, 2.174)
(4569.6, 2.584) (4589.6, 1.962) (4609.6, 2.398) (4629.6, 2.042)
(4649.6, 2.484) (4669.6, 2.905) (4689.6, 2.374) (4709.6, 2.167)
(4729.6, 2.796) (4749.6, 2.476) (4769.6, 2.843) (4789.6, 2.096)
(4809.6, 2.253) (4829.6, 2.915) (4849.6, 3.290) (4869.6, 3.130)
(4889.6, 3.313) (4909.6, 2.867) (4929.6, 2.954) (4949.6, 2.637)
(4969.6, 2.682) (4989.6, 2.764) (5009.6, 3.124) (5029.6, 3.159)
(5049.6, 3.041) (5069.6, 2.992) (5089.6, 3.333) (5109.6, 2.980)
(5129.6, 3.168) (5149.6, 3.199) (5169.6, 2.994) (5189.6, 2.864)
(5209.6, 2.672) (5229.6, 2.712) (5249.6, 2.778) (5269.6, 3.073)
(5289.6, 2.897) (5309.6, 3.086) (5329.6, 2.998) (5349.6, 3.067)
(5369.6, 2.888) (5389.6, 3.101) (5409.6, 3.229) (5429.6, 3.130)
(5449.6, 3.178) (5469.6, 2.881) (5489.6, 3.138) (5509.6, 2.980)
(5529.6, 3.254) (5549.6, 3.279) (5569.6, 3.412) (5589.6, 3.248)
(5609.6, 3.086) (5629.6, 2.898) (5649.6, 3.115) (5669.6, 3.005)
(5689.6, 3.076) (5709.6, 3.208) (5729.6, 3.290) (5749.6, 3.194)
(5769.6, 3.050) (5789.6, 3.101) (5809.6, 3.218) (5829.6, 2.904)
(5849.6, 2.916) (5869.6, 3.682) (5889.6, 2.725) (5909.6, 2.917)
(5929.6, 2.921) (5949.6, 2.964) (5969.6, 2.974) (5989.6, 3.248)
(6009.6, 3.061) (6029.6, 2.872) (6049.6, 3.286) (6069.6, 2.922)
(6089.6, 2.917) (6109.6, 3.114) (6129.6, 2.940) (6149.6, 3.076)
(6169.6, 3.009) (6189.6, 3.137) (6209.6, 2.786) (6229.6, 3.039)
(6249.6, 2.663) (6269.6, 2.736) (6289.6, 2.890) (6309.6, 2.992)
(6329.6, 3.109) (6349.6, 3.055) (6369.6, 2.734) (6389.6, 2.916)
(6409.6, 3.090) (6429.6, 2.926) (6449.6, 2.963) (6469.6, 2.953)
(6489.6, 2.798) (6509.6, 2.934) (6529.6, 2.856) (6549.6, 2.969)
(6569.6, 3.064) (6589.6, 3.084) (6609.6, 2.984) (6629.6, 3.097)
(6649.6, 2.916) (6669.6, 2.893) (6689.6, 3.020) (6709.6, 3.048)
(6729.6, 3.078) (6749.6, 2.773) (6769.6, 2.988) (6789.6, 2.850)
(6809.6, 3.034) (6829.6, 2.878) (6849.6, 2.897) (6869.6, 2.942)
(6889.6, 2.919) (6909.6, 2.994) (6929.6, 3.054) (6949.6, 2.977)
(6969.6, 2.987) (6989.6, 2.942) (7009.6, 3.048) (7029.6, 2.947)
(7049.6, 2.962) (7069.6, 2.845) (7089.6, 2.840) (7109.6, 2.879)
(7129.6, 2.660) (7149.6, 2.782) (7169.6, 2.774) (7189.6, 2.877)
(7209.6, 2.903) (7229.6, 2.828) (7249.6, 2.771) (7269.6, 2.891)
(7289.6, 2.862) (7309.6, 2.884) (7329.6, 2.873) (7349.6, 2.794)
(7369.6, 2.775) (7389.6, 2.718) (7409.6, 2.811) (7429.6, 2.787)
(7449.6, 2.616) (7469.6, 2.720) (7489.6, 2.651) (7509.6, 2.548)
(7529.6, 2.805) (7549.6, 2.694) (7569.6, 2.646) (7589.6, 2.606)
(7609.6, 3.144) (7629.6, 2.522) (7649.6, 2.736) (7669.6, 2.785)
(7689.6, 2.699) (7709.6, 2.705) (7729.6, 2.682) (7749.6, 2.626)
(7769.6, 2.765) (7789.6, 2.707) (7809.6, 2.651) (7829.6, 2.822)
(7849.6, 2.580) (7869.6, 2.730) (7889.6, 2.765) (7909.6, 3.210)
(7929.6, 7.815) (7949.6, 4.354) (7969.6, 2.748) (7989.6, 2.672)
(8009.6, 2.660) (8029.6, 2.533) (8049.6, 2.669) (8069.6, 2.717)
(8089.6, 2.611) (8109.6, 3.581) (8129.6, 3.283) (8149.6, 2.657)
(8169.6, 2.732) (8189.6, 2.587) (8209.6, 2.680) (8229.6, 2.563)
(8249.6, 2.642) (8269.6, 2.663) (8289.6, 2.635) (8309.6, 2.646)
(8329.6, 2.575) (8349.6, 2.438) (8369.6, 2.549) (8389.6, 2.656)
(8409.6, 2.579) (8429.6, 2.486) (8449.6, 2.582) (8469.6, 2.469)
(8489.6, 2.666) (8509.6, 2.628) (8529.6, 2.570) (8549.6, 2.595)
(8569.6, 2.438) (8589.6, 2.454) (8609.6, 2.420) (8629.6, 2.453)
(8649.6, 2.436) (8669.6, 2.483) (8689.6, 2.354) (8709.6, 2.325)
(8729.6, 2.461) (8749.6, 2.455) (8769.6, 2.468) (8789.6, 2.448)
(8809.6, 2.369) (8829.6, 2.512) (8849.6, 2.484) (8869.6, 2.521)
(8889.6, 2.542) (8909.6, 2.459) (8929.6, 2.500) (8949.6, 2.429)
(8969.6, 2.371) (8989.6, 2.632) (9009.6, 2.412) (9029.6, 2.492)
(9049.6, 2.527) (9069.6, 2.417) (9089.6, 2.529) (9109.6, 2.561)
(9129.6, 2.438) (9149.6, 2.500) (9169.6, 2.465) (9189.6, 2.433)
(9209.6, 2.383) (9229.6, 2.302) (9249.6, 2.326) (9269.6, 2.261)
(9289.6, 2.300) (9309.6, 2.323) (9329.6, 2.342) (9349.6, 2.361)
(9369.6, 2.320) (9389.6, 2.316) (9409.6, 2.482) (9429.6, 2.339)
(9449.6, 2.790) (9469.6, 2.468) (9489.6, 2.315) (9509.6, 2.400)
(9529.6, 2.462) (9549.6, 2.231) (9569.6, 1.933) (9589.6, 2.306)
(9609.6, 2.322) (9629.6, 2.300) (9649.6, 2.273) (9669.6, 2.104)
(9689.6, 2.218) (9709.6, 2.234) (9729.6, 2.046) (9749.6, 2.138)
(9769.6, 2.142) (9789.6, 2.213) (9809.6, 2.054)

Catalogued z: 0.21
